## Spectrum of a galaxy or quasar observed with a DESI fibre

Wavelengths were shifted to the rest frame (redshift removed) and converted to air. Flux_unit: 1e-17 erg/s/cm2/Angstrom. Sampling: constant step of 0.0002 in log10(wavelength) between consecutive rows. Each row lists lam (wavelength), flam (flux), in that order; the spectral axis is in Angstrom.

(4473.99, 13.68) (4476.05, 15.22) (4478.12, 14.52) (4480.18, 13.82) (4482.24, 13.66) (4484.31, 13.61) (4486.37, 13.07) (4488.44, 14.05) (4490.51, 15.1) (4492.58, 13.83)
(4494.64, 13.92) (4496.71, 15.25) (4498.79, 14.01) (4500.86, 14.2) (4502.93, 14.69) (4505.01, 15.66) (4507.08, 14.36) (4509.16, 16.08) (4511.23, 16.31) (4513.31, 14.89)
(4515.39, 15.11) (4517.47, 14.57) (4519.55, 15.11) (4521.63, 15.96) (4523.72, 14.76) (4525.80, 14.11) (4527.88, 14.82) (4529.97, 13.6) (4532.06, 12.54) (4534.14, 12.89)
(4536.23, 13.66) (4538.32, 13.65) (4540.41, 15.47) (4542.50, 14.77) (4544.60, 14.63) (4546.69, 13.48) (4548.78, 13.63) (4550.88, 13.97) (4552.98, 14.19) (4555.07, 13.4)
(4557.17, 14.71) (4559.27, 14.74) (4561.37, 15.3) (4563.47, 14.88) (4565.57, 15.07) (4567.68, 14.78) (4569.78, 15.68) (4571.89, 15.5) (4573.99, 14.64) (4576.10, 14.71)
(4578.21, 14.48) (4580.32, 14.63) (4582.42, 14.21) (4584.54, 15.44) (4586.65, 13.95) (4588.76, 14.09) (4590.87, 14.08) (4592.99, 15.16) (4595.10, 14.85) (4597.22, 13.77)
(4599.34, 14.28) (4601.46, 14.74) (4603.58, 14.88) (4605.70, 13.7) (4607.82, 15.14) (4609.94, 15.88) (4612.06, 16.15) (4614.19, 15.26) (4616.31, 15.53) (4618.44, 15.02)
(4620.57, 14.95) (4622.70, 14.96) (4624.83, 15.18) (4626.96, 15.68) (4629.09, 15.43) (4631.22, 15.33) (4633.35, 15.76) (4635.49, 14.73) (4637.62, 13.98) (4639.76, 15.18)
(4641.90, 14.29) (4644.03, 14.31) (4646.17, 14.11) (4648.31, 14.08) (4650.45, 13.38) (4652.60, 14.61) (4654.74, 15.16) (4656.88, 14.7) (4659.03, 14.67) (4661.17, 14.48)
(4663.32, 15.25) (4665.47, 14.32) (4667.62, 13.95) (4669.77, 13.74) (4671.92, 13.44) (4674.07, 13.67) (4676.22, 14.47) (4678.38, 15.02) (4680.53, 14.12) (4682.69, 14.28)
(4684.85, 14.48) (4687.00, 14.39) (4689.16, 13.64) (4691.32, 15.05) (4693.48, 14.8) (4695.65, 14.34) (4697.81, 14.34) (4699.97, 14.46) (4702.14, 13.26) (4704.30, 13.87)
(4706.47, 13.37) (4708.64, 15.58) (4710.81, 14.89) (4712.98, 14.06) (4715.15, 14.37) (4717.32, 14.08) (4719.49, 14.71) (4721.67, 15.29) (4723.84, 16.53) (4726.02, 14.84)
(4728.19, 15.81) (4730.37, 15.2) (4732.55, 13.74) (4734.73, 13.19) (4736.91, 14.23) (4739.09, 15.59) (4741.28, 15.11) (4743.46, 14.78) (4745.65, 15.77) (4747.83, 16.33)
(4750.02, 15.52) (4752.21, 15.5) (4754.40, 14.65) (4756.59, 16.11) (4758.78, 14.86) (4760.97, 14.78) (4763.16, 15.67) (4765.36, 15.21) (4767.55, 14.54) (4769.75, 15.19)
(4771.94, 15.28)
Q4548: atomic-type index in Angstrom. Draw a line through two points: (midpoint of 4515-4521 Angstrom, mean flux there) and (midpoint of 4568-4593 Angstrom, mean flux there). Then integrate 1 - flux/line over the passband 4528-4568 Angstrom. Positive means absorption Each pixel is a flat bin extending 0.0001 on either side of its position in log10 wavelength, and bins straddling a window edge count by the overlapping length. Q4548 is 1.8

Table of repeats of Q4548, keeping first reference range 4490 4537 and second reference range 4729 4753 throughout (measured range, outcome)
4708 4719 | 0.3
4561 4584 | -0.3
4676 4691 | 0.5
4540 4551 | 0.3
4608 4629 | -0.9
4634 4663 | 0.7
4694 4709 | 0.8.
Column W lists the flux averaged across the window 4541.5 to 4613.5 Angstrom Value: 14.6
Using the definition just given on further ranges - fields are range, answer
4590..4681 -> 14.7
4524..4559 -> 14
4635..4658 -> 14.4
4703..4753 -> 14.9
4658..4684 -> 14.3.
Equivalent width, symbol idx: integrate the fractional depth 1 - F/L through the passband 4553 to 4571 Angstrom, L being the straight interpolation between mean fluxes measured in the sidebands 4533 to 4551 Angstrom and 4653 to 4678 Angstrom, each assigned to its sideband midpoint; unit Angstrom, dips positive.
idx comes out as -0.9 Angstrom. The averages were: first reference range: 14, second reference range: 14.4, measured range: 14.8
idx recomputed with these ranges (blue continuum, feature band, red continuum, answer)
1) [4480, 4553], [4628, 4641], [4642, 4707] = -0.69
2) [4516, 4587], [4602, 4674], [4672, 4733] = -1.23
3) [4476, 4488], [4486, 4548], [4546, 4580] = -1.38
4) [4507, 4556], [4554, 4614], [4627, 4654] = -0.92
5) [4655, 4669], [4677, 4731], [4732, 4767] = 0.85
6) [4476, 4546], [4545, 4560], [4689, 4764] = 0.51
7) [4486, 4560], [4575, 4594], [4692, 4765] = 0.04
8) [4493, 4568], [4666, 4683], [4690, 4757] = 0.74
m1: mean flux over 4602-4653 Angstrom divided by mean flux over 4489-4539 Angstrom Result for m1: 1.02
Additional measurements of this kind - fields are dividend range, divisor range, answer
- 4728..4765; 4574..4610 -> 1.04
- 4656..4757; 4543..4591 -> 1.01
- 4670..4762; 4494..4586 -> 1.00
